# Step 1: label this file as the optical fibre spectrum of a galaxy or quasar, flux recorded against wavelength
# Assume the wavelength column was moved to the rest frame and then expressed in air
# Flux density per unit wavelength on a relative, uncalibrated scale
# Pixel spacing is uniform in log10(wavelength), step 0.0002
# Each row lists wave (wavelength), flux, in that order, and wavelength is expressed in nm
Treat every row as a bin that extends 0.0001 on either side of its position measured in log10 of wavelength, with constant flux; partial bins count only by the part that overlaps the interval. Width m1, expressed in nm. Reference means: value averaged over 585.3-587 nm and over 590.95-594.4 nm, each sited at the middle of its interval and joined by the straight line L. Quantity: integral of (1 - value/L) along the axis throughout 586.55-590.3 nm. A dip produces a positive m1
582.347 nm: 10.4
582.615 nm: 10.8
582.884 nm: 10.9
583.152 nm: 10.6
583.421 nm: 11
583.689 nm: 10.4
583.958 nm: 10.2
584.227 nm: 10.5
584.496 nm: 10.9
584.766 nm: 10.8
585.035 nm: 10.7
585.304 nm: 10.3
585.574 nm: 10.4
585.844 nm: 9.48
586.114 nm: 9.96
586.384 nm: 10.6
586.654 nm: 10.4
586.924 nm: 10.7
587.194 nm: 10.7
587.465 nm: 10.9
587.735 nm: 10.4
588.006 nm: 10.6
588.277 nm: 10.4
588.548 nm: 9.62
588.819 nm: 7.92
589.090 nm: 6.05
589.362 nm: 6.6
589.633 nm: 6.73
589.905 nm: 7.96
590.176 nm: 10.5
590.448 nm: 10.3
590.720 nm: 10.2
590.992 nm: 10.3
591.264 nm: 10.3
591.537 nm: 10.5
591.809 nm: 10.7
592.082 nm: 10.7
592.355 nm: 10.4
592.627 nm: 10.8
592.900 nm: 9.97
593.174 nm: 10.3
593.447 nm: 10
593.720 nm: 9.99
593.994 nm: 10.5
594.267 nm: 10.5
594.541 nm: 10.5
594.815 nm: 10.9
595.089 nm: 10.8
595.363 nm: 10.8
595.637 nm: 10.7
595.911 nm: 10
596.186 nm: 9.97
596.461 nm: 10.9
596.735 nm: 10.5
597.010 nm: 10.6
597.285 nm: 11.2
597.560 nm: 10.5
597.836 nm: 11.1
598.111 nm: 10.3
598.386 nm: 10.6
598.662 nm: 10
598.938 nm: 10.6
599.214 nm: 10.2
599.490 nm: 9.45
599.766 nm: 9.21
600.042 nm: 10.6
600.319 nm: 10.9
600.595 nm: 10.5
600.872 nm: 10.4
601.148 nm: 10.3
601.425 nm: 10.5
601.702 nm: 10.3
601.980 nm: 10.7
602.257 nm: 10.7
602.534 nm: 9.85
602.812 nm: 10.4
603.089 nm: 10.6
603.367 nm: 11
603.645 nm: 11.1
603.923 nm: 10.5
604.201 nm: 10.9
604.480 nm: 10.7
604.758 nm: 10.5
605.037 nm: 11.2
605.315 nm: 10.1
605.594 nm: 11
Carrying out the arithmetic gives 0.38 nm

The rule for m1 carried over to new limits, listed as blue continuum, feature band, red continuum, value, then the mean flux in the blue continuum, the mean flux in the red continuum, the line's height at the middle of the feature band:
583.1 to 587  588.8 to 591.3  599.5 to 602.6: 0.422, 10.5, 10.3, 10.4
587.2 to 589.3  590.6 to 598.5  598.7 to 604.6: -0.496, 9.39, 10.4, 9.88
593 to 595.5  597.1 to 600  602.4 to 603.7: 0.050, 10.5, 10.6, 10.5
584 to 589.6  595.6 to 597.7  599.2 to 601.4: -0.089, 9.84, 10.2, 10.1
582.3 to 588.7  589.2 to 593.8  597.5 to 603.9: 0.308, 10.5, 10.4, 10.5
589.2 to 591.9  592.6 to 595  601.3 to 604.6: -0.171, 9.36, 10.6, 9.68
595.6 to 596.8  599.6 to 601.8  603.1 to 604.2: 0.069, 10.4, 10.8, 10.7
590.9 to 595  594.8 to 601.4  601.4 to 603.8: 0.034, 10.4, 10.6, 10.5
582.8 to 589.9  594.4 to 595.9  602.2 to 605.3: -0.060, 9.87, 10.7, 10.3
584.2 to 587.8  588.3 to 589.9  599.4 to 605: 0.433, 10.5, 10.5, 10.5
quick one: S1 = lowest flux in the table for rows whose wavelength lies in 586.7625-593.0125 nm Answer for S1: 6.05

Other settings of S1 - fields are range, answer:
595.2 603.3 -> 9.21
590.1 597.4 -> 9.97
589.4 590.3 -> 6.73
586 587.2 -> 9.96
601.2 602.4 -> 10.3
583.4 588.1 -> 9.48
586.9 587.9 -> 10.4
